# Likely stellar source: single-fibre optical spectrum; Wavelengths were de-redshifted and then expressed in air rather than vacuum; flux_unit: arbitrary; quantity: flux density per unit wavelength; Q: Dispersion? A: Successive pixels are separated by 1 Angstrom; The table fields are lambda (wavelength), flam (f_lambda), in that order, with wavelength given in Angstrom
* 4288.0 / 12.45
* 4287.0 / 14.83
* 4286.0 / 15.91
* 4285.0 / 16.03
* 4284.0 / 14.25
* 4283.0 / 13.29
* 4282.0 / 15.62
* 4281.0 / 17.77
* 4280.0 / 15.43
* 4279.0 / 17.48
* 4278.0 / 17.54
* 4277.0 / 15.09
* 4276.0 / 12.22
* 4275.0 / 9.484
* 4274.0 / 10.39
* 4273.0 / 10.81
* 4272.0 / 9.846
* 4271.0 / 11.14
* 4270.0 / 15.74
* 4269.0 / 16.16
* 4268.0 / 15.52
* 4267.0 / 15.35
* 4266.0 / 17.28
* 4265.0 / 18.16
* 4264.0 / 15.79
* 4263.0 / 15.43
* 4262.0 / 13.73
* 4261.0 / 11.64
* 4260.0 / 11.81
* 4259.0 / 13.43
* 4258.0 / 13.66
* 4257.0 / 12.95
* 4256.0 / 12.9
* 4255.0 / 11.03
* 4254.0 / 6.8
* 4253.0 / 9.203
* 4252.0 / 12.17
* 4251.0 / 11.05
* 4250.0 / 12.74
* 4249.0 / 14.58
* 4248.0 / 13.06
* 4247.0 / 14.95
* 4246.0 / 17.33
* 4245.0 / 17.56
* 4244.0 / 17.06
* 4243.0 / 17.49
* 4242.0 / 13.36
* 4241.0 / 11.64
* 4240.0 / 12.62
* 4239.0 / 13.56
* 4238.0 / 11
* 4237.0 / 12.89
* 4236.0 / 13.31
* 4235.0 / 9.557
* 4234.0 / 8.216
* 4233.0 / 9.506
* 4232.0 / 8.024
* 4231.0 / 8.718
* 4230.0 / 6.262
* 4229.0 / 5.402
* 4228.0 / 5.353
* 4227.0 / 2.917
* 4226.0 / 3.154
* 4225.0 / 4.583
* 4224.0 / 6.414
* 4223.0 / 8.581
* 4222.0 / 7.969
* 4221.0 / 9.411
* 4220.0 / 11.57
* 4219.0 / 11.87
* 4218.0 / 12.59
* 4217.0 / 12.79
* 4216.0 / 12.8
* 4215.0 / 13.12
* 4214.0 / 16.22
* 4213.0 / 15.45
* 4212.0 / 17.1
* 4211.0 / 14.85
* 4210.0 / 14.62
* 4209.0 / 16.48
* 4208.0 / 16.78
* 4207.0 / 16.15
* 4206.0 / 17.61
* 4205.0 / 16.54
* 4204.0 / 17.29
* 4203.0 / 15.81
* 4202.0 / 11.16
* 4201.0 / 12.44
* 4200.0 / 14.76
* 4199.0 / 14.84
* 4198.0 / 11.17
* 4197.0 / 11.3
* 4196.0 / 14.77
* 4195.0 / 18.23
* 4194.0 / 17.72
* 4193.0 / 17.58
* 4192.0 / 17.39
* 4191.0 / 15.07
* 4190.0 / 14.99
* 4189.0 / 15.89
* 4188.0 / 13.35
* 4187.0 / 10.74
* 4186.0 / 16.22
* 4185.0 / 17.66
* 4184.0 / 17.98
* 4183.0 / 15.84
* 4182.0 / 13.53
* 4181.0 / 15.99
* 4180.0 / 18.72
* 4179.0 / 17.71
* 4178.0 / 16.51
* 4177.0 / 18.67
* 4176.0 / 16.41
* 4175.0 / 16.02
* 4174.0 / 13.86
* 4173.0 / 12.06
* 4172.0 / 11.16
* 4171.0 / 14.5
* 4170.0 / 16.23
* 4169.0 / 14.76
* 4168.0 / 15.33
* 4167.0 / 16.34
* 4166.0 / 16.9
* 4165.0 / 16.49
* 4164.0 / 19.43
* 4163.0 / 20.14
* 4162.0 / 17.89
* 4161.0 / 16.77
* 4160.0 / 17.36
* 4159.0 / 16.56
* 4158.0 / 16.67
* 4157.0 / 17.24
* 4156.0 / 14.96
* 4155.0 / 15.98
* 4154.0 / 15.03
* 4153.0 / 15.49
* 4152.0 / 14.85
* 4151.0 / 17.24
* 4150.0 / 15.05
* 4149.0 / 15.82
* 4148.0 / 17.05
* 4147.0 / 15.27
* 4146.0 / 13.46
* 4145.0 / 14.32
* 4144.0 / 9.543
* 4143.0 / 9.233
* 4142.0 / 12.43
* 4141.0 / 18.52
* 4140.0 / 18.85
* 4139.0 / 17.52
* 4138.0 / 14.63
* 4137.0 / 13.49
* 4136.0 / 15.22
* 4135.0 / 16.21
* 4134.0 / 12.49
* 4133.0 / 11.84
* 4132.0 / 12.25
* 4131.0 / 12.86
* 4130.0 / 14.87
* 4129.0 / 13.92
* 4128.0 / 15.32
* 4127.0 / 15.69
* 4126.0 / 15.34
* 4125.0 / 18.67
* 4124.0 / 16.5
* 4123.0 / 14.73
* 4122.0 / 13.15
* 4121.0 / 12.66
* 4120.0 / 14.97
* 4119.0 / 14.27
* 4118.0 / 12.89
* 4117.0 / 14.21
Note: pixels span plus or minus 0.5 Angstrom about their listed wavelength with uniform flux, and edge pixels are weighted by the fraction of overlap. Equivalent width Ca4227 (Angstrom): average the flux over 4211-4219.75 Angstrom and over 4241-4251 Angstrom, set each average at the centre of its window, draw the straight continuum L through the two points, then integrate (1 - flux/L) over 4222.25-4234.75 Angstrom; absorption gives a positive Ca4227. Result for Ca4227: 6.8 Angstrom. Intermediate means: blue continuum 14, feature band 6.52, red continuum 14.9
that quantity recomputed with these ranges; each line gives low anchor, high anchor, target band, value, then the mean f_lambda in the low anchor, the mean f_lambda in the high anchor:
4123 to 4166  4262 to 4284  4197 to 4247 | 9.1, 15.4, 14.5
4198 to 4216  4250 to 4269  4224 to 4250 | 5.9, 15.2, 13.3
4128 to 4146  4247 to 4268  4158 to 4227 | -4.7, 14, 13.2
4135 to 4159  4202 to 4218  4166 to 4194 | -0.7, 15.2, 15.3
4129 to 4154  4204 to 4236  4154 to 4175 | -3.8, 14.5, 11.1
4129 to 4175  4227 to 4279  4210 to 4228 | 3.8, 15.2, 12.5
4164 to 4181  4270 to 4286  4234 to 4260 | 2.8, 15.8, 13.9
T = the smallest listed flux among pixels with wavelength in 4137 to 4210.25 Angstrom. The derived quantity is 9.233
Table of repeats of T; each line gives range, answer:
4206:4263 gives 2.917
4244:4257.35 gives 6.8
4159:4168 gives 15.33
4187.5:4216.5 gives 11.16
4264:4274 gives 9.846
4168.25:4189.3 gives 10.74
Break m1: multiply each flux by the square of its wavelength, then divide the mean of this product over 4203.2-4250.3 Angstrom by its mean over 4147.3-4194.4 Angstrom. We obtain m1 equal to 0.78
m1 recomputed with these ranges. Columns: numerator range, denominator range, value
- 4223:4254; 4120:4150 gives 0.77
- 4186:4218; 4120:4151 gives 1.06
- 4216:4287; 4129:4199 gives 0.83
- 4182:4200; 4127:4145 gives 1.11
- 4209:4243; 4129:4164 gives 0.73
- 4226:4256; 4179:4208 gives 0.74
